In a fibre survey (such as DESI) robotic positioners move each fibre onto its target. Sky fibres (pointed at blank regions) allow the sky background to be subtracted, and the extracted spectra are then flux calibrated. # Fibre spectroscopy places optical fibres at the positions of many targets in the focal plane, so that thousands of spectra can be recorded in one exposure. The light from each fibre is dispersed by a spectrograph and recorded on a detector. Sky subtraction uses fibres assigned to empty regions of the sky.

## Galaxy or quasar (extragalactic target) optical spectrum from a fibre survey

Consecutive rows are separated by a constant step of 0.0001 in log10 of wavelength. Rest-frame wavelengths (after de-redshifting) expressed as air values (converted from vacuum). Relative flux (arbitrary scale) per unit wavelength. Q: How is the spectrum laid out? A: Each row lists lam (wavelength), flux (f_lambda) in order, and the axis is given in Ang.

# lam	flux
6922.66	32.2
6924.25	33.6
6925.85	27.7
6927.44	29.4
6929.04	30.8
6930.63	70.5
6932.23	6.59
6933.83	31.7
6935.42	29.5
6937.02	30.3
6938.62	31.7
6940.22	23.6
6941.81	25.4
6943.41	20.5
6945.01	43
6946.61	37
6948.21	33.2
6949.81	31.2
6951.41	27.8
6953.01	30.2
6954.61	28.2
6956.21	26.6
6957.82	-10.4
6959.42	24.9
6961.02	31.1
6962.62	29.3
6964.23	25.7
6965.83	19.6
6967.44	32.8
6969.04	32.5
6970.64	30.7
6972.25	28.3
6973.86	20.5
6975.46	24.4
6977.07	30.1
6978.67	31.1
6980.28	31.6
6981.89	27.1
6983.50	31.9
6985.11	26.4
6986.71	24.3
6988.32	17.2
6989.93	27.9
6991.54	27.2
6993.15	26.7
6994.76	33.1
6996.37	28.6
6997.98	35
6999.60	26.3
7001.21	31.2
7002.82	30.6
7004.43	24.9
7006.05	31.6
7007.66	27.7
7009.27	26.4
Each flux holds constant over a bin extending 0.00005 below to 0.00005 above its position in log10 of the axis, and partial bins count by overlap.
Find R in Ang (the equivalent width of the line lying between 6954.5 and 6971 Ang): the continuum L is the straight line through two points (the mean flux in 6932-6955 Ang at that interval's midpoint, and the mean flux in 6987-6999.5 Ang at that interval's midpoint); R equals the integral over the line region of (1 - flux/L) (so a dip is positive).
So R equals 2.5 Ang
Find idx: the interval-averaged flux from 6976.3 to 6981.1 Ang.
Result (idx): 30.9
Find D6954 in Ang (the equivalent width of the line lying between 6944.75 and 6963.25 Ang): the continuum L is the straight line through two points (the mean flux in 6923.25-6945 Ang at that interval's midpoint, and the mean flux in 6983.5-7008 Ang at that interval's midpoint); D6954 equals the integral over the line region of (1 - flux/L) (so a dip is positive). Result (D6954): 1.6 Ang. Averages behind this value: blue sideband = 30.6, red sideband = 28.1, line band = 27.2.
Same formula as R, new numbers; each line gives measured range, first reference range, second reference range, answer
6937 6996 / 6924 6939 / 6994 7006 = 7.06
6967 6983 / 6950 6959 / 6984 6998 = -2.83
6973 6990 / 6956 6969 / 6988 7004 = -0.29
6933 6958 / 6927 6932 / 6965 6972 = 5.14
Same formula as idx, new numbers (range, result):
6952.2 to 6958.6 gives 18.7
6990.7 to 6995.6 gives 29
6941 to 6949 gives 31.8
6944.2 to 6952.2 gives 34.4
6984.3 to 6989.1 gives 22.7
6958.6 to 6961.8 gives 27.8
